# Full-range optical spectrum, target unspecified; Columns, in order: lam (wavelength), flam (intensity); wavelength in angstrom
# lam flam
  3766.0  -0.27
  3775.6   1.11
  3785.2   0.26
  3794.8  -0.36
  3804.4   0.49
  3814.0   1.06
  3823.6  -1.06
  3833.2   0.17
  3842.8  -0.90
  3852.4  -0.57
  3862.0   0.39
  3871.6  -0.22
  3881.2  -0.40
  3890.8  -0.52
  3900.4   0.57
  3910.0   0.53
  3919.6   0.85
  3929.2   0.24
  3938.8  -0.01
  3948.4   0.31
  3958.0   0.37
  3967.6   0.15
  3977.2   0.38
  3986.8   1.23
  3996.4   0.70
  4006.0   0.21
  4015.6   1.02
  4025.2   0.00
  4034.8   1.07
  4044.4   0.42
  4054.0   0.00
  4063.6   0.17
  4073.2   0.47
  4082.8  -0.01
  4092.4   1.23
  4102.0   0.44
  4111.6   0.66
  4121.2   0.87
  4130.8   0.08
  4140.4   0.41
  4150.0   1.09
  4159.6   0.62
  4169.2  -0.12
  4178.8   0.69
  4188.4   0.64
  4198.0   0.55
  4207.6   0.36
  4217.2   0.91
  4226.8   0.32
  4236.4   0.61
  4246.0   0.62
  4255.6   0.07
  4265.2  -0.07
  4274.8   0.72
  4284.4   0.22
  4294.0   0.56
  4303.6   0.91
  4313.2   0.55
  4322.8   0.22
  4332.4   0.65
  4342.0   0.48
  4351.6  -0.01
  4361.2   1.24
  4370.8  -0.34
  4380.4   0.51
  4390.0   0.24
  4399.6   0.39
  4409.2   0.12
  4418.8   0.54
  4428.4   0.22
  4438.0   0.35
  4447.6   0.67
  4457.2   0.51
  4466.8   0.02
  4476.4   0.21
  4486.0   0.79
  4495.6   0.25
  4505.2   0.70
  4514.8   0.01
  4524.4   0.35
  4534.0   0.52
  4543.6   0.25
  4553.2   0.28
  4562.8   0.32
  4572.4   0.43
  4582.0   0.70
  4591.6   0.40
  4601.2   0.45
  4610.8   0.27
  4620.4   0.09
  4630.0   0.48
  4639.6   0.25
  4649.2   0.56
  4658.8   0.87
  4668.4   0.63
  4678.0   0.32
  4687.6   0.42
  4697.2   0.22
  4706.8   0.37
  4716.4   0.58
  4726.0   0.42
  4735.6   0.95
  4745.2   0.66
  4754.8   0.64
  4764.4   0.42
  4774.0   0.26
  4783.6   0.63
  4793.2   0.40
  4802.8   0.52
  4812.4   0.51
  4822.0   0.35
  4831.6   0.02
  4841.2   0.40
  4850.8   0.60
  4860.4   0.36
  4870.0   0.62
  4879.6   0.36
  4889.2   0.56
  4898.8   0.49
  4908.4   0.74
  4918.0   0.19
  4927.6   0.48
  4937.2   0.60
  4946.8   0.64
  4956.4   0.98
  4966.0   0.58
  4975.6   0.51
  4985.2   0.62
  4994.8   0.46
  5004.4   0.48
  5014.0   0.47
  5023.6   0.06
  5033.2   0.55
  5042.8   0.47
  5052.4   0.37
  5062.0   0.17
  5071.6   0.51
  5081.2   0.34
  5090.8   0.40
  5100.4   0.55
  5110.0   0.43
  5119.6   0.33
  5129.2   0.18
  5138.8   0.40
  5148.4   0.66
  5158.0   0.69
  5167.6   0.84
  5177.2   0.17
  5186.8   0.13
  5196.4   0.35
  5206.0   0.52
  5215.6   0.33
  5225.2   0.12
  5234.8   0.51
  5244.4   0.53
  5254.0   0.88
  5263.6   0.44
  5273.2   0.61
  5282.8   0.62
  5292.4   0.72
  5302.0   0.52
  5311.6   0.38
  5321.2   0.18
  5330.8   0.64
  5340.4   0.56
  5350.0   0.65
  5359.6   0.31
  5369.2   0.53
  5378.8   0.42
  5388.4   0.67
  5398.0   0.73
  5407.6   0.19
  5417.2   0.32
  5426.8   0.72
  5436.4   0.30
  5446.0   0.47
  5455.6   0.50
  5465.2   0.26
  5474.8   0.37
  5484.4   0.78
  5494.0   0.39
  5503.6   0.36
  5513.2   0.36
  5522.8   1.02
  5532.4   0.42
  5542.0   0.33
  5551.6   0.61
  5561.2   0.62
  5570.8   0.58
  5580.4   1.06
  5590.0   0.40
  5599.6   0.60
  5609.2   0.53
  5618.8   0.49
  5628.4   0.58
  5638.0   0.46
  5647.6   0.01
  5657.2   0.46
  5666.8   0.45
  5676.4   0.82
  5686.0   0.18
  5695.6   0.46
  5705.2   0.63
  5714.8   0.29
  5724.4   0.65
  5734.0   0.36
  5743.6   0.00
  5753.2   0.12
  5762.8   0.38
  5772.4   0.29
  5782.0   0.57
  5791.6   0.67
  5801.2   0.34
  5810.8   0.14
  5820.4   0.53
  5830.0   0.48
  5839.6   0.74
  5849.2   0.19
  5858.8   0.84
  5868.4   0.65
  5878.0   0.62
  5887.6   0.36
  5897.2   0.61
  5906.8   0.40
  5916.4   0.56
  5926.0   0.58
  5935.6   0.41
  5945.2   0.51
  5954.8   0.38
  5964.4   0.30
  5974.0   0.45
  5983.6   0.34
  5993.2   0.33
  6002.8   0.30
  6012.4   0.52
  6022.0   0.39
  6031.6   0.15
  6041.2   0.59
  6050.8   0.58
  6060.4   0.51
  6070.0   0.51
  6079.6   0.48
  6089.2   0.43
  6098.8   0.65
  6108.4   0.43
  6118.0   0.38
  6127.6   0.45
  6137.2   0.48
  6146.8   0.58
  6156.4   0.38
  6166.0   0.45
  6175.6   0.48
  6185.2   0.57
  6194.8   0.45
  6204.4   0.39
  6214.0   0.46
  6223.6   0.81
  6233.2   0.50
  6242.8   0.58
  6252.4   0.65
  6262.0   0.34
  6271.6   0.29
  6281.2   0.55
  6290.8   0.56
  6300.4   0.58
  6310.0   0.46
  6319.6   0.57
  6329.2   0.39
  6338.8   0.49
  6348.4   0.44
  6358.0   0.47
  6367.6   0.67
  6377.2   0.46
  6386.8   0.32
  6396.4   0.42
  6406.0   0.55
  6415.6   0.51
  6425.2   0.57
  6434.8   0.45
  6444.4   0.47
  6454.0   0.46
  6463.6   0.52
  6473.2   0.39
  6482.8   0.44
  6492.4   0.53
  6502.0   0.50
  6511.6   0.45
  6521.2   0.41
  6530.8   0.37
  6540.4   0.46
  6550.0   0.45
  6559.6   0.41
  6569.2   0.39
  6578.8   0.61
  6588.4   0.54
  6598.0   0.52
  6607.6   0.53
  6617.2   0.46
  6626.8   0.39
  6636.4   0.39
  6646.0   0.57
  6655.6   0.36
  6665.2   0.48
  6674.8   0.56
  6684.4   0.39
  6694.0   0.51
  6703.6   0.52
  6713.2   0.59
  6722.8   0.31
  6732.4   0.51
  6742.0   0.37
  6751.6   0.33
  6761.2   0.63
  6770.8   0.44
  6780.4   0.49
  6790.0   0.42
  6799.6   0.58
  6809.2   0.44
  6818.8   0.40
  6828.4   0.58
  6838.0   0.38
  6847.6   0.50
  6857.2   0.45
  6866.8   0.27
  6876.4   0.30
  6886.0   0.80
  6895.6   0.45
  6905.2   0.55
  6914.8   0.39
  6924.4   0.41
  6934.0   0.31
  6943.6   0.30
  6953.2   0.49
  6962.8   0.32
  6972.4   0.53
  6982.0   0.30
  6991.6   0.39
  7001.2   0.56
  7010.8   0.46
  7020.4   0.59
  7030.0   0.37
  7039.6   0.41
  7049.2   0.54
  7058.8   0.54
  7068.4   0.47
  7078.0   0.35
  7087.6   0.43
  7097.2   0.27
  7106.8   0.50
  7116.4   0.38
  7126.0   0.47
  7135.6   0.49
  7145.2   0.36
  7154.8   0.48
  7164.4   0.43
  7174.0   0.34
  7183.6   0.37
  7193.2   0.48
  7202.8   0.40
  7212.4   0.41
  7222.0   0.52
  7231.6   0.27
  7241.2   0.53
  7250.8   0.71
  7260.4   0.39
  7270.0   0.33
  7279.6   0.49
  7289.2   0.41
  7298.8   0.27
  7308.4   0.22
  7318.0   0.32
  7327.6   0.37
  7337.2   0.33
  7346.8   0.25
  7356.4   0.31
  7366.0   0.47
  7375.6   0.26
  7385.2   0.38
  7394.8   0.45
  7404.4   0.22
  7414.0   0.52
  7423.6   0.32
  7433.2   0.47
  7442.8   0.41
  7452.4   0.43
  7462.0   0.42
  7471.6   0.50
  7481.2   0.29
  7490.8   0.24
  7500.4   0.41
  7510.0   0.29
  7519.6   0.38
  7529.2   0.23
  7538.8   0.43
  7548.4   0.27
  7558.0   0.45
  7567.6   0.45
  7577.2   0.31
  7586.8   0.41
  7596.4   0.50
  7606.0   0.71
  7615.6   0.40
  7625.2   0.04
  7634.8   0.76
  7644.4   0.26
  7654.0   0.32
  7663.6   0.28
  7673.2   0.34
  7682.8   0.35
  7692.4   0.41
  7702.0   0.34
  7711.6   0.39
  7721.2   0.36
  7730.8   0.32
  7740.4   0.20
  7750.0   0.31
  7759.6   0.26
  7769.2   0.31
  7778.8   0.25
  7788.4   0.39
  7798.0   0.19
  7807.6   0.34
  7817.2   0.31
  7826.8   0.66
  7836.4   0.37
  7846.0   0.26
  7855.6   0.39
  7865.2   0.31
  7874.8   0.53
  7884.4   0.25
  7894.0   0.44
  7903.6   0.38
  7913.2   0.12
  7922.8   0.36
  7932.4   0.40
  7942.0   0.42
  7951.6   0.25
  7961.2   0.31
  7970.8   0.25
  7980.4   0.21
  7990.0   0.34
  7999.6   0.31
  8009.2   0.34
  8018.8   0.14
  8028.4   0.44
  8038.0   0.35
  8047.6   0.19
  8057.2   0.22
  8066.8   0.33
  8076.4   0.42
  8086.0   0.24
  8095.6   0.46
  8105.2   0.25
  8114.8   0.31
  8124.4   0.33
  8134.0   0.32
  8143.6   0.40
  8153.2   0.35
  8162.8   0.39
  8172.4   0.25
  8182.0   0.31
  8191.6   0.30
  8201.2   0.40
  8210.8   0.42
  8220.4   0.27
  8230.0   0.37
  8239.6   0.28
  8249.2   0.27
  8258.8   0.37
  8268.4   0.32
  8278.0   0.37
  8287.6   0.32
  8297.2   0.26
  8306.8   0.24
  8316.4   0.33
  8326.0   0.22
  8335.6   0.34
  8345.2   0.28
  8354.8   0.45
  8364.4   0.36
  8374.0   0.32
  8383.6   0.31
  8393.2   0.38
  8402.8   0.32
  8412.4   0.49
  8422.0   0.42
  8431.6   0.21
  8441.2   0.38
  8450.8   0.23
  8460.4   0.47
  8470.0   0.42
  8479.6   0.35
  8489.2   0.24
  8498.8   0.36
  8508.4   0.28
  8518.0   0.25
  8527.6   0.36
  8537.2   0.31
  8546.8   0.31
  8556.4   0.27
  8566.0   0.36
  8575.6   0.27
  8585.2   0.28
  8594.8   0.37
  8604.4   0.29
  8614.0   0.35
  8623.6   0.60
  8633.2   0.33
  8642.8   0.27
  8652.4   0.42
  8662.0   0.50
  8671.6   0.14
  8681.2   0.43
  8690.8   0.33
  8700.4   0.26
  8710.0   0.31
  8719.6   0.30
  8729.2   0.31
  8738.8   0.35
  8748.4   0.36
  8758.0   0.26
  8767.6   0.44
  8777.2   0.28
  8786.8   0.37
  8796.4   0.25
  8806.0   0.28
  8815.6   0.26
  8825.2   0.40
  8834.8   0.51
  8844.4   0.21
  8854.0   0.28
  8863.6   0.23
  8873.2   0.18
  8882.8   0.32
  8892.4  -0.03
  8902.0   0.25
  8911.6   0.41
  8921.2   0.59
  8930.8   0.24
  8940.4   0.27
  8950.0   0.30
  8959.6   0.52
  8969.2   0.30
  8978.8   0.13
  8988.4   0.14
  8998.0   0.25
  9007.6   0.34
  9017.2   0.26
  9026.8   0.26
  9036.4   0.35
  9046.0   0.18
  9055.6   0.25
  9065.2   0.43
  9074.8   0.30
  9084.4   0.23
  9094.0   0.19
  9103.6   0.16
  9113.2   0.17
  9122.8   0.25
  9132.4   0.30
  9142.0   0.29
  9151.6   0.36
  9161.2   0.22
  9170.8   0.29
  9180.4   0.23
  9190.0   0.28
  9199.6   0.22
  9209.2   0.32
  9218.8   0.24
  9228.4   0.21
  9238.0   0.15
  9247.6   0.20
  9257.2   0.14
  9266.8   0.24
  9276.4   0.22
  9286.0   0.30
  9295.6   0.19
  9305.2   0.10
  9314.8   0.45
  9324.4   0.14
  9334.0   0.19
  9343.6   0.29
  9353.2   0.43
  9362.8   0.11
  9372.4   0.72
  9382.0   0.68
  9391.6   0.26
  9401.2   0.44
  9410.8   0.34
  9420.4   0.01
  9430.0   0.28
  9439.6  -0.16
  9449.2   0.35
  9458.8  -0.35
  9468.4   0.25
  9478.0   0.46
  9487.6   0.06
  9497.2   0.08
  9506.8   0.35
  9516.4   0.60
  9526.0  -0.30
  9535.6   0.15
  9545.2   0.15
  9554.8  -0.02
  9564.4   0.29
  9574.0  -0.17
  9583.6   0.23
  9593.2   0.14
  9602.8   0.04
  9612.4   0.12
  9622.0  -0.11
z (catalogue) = 0.049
